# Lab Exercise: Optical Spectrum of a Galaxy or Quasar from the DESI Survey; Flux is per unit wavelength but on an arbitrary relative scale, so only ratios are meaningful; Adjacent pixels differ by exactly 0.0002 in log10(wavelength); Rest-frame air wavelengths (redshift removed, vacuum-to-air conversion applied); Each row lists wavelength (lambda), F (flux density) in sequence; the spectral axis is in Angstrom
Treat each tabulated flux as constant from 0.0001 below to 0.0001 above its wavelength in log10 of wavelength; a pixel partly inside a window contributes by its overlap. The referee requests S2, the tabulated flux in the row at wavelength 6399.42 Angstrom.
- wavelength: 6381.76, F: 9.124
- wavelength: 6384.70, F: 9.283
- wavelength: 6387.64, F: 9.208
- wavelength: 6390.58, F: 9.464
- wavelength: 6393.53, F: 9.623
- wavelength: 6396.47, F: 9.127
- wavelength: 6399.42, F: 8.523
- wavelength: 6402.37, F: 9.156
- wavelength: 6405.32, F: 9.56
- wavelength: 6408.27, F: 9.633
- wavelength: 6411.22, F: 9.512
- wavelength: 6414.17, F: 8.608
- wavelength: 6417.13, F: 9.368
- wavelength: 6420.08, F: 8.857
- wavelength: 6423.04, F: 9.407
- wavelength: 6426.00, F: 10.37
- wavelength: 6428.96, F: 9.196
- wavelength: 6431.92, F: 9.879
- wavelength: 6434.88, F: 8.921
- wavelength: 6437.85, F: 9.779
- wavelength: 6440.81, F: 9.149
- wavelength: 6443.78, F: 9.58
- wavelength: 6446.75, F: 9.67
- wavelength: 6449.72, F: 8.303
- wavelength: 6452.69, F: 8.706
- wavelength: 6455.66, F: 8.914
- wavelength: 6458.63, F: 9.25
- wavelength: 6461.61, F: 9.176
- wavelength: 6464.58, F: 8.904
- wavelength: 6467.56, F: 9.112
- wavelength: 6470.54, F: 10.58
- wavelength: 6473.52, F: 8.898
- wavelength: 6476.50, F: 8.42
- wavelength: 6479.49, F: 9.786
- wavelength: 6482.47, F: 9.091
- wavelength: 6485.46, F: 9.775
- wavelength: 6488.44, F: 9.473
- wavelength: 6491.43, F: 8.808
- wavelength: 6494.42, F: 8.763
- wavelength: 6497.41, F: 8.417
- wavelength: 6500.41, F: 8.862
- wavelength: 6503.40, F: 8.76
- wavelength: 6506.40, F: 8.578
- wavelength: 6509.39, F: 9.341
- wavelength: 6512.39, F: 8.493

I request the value 8.523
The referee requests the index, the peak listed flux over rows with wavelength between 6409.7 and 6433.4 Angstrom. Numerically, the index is 10.37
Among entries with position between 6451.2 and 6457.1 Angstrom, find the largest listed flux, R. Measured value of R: 8.914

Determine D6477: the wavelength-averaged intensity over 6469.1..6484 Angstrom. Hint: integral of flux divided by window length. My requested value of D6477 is 9.35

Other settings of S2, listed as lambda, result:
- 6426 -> 10.37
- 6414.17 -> 8.608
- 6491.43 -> 8.808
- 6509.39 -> 9.341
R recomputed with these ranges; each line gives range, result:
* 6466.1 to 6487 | 10.58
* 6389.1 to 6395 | 9.623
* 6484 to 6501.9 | 9.775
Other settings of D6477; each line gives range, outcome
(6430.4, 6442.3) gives 9.43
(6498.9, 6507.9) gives 8.73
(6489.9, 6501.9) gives 8.71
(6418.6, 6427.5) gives 9.55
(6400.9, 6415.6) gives 9.3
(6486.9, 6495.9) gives 9.03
